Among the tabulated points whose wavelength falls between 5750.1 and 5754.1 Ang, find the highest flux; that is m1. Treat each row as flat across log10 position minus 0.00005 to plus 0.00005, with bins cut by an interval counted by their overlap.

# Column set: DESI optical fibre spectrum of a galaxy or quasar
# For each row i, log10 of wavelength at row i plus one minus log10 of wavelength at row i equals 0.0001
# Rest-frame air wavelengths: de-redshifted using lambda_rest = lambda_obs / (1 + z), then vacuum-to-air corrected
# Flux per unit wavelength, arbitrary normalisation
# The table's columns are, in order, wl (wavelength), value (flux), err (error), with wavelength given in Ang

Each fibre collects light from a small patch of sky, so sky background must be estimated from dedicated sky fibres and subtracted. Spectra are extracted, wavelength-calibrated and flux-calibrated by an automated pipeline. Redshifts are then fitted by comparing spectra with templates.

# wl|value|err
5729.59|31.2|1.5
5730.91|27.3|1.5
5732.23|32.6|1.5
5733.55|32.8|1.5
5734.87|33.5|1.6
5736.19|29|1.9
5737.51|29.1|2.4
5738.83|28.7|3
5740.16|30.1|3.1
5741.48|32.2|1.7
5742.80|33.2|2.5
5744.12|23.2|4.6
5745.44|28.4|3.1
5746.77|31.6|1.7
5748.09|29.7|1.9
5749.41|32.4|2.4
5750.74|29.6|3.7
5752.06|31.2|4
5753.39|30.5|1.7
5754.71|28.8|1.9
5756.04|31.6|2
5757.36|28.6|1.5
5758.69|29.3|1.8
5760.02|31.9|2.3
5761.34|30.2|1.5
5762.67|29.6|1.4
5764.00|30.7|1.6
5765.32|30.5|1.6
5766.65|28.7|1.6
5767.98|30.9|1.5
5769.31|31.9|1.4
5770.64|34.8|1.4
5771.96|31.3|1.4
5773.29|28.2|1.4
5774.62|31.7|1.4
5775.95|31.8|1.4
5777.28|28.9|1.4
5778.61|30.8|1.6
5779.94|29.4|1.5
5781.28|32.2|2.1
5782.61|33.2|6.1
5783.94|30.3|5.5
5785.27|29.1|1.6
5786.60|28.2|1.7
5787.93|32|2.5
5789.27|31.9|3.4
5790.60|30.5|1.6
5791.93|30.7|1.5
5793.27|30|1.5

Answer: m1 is 31.2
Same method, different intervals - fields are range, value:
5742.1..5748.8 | 33.2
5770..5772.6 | 34.8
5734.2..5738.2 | 33.5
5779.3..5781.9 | 32.2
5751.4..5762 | 31.9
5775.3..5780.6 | 31.8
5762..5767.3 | 30.7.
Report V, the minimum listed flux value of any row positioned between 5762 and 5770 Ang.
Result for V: 28.7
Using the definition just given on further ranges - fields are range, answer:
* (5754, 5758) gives 28.6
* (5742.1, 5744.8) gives 23.2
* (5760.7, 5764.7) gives 29.6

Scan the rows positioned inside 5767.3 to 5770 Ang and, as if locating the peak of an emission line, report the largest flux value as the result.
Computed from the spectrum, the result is 31.9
